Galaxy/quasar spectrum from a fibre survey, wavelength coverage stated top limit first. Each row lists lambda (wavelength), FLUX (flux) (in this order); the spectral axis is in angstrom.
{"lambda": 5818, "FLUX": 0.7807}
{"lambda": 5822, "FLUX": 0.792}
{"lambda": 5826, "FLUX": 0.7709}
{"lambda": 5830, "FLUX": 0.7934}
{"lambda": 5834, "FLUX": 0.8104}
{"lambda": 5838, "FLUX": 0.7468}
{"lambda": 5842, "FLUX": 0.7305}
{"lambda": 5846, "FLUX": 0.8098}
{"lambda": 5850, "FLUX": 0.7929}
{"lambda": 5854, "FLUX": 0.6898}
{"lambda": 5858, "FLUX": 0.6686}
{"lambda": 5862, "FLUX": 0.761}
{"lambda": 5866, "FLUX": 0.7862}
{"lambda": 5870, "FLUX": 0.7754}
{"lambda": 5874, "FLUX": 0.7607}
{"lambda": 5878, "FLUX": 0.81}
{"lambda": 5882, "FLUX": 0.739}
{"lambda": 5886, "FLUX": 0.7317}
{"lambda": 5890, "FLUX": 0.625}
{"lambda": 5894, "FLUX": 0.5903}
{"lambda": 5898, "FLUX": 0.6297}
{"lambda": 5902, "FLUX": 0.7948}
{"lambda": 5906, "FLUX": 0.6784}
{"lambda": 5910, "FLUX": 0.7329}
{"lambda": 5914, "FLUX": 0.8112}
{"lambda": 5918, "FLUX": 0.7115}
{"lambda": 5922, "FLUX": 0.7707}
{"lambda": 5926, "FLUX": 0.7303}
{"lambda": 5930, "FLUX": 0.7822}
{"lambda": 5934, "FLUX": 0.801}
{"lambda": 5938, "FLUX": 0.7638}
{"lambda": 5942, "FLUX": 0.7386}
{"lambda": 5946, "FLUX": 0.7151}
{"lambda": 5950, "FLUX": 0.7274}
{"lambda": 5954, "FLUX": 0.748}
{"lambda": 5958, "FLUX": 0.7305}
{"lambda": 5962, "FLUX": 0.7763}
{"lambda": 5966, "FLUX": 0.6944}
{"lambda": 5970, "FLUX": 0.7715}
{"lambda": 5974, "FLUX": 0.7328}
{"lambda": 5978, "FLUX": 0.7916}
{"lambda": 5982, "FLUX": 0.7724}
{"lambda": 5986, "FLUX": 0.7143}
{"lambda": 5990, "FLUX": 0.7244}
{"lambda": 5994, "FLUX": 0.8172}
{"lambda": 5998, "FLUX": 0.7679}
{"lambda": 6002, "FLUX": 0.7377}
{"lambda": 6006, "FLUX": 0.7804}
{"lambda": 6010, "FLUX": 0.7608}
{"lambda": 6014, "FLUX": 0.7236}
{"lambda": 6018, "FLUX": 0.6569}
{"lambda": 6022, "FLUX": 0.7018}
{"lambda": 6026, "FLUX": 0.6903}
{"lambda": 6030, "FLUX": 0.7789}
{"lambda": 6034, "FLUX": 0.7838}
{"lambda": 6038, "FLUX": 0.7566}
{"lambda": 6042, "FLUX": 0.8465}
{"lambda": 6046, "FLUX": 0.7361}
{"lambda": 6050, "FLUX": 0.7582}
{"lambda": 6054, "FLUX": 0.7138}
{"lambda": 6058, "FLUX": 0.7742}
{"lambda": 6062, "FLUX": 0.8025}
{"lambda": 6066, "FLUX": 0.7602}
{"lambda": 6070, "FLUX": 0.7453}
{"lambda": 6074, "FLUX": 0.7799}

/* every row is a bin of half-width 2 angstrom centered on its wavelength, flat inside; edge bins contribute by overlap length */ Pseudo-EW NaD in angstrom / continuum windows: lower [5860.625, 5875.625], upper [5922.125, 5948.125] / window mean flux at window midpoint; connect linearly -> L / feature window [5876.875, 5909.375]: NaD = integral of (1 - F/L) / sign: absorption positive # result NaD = 2.9 angstrom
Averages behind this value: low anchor 0.771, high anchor 0.756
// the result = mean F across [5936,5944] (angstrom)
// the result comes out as 0.751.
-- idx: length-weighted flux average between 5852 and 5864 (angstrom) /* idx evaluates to 0.706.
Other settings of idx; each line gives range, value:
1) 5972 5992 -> 0.747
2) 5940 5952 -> 0.727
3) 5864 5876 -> 0.774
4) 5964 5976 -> 0.733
